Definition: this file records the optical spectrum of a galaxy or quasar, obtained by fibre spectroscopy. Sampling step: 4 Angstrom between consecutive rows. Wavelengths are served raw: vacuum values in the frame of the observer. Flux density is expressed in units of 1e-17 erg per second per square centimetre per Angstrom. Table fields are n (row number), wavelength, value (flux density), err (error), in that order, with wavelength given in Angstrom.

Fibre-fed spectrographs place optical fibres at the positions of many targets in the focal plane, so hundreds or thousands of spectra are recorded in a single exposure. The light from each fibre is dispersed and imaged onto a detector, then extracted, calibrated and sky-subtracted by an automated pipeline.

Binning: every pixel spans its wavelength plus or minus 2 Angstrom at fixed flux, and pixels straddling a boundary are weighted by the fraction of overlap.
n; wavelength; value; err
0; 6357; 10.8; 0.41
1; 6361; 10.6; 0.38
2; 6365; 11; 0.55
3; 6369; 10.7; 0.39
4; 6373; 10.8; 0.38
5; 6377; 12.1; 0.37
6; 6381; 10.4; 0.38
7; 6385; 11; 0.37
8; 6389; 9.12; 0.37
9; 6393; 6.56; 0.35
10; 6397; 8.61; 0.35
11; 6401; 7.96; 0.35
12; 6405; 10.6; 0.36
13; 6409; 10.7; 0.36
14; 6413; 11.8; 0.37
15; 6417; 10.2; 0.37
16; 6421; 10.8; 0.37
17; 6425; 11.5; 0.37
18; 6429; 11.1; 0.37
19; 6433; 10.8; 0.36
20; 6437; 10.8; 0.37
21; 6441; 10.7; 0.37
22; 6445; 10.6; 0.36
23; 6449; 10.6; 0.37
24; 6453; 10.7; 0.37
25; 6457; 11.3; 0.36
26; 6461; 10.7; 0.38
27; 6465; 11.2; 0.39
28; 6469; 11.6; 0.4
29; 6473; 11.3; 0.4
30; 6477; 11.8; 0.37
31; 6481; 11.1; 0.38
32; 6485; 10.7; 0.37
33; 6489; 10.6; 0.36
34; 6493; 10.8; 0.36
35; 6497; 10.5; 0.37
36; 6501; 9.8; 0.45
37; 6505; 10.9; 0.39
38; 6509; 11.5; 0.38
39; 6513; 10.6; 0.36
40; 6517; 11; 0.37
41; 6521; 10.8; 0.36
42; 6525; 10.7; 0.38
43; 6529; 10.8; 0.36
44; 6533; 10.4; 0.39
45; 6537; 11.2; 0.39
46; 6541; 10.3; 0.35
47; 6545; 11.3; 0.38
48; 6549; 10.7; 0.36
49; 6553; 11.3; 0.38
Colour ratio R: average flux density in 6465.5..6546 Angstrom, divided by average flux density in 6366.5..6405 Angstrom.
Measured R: 1.1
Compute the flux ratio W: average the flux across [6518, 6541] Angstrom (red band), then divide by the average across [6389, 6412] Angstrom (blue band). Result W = 1.19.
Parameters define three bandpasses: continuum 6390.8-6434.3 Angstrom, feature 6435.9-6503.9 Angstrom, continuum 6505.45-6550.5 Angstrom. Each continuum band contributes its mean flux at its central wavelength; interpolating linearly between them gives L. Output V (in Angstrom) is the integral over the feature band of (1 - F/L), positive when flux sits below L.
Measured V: -2.8 Angstrom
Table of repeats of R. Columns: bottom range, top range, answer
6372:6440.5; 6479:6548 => 1.05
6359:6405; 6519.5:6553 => 1.09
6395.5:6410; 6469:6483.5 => 1.21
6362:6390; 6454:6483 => 1.04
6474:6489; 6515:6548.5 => 0.97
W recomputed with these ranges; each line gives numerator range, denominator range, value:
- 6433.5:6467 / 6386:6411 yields 1.20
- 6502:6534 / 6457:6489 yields 0.97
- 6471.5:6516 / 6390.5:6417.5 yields 1.15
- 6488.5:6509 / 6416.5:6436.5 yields 0.97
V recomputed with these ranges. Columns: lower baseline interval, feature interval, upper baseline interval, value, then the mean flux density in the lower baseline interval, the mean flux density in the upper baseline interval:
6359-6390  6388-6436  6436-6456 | 3.2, 10.8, 10.7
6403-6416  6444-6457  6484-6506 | 0.0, 11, 10.5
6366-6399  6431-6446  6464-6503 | -0.3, 9.94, 10.9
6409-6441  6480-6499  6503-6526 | 0.4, 11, 10.9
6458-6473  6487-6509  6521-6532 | 0.7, 11.2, 10.7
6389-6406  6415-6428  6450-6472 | -2.0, 8.39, 11.1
